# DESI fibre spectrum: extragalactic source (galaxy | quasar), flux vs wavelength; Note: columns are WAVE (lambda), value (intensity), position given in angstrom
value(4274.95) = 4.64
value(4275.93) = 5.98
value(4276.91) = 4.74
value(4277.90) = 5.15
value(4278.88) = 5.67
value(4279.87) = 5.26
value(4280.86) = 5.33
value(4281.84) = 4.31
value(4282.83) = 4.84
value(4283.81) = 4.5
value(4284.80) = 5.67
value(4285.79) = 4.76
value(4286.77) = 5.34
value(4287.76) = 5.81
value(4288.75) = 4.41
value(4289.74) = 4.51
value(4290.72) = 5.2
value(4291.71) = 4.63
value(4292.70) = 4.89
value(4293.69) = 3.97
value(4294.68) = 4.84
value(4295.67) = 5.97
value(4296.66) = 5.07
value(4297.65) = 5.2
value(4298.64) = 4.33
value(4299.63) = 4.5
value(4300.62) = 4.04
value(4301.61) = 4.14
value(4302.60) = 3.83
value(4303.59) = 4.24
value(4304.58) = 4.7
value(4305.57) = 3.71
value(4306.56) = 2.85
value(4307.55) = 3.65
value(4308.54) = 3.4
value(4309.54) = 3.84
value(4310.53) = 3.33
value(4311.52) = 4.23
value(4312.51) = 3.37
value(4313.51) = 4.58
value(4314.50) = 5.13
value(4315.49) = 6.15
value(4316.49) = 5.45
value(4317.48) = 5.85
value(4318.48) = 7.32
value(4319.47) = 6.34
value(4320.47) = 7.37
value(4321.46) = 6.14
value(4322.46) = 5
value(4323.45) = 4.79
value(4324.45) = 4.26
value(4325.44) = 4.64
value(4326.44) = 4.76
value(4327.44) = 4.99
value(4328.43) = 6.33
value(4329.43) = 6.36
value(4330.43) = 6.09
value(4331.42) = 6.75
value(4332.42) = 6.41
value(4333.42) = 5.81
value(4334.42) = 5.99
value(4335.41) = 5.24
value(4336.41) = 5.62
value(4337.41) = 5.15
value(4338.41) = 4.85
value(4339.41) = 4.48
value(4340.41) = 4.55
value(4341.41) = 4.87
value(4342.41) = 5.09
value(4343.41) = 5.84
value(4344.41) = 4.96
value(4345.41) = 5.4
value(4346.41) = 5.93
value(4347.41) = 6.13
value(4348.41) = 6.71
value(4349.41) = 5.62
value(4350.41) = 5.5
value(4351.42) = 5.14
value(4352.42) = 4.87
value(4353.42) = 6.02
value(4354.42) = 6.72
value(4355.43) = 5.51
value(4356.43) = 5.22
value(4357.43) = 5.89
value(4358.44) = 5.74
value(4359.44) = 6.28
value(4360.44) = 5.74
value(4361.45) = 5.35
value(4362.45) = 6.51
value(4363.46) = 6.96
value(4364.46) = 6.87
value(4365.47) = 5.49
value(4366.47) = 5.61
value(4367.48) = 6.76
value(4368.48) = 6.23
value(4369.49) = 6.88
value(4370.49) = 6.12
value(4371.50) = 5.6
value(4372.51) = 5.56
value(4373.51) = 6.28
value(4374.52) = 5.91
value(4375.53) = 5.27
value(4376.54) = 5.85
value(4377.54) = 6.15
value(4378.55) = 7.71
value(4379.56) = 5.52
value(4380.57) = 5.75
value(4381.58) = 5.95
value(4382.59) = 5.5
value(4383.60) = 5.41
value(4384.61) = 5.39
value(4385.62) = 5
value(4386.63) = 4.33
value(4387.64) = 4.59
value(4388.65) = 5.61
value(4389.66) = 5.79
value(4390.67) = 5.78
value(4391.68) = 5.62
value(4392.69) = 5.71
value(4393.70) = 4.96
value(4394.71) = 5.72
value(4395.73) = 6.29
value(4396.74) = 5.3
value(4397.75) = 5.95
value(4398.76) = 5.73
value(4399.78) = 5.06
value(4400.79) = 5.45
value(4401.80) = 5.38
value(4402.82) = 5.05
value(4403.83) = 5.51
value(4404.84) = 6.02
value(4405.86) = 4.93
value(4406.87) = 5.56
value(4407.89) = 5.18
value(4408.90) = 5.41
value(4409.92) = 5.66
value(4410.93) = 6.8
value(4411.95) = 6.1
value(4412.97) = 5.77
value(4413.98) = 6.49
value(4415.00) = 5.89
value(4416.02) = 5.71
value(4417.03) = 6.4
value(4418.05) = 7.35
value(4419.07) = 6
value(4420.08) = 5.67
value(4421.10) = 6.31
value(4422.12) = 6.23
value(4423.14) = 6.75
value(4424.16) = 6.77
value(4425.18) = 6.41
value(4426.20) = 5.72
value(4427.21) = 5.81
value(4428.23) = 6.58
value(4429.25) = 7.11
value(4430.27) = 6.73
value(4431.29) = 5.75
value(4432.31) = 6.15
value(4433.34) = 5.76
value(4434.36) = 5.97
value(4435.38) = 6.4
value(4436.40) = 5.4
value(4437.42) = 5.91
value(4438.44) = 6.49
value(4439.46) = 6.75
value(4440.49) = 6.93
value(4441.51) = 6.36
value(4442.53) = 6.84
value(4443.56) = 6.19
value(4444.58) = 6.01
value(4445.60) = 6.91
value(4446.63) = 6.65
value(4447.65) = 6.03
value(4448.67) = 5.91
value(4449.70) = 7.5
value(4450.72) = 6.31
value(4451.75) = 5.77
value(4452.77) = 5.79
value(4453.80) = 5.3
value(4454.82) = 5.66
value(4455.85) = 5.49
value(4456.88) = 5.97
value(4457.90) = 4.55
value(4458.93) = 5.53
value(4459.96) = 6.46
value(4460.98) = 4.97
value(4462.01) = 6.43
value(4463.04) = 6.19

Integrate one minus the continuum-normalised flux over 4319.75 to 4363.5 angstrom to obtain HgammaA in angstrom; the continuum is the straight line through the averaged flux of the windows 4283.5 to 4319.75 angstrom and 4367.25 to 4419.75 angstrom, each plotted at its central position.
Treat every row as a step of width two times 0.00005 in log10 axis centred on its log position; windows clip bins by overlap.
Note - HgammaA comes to -3.93 angstrom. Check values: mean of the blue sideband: 4.69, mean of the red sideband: 5.76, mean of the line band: 5.62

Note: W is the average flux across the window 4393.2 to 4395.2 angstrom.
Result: 5.34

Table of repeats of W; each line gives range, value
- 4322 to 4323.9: 4.91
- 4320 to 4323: 6.15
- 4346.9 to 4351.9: 5.82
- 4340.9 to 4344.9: 5.19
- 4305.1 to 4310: 3.48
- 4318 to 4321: 7.01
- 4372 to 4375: 5.92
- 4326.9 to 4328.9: 5.64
